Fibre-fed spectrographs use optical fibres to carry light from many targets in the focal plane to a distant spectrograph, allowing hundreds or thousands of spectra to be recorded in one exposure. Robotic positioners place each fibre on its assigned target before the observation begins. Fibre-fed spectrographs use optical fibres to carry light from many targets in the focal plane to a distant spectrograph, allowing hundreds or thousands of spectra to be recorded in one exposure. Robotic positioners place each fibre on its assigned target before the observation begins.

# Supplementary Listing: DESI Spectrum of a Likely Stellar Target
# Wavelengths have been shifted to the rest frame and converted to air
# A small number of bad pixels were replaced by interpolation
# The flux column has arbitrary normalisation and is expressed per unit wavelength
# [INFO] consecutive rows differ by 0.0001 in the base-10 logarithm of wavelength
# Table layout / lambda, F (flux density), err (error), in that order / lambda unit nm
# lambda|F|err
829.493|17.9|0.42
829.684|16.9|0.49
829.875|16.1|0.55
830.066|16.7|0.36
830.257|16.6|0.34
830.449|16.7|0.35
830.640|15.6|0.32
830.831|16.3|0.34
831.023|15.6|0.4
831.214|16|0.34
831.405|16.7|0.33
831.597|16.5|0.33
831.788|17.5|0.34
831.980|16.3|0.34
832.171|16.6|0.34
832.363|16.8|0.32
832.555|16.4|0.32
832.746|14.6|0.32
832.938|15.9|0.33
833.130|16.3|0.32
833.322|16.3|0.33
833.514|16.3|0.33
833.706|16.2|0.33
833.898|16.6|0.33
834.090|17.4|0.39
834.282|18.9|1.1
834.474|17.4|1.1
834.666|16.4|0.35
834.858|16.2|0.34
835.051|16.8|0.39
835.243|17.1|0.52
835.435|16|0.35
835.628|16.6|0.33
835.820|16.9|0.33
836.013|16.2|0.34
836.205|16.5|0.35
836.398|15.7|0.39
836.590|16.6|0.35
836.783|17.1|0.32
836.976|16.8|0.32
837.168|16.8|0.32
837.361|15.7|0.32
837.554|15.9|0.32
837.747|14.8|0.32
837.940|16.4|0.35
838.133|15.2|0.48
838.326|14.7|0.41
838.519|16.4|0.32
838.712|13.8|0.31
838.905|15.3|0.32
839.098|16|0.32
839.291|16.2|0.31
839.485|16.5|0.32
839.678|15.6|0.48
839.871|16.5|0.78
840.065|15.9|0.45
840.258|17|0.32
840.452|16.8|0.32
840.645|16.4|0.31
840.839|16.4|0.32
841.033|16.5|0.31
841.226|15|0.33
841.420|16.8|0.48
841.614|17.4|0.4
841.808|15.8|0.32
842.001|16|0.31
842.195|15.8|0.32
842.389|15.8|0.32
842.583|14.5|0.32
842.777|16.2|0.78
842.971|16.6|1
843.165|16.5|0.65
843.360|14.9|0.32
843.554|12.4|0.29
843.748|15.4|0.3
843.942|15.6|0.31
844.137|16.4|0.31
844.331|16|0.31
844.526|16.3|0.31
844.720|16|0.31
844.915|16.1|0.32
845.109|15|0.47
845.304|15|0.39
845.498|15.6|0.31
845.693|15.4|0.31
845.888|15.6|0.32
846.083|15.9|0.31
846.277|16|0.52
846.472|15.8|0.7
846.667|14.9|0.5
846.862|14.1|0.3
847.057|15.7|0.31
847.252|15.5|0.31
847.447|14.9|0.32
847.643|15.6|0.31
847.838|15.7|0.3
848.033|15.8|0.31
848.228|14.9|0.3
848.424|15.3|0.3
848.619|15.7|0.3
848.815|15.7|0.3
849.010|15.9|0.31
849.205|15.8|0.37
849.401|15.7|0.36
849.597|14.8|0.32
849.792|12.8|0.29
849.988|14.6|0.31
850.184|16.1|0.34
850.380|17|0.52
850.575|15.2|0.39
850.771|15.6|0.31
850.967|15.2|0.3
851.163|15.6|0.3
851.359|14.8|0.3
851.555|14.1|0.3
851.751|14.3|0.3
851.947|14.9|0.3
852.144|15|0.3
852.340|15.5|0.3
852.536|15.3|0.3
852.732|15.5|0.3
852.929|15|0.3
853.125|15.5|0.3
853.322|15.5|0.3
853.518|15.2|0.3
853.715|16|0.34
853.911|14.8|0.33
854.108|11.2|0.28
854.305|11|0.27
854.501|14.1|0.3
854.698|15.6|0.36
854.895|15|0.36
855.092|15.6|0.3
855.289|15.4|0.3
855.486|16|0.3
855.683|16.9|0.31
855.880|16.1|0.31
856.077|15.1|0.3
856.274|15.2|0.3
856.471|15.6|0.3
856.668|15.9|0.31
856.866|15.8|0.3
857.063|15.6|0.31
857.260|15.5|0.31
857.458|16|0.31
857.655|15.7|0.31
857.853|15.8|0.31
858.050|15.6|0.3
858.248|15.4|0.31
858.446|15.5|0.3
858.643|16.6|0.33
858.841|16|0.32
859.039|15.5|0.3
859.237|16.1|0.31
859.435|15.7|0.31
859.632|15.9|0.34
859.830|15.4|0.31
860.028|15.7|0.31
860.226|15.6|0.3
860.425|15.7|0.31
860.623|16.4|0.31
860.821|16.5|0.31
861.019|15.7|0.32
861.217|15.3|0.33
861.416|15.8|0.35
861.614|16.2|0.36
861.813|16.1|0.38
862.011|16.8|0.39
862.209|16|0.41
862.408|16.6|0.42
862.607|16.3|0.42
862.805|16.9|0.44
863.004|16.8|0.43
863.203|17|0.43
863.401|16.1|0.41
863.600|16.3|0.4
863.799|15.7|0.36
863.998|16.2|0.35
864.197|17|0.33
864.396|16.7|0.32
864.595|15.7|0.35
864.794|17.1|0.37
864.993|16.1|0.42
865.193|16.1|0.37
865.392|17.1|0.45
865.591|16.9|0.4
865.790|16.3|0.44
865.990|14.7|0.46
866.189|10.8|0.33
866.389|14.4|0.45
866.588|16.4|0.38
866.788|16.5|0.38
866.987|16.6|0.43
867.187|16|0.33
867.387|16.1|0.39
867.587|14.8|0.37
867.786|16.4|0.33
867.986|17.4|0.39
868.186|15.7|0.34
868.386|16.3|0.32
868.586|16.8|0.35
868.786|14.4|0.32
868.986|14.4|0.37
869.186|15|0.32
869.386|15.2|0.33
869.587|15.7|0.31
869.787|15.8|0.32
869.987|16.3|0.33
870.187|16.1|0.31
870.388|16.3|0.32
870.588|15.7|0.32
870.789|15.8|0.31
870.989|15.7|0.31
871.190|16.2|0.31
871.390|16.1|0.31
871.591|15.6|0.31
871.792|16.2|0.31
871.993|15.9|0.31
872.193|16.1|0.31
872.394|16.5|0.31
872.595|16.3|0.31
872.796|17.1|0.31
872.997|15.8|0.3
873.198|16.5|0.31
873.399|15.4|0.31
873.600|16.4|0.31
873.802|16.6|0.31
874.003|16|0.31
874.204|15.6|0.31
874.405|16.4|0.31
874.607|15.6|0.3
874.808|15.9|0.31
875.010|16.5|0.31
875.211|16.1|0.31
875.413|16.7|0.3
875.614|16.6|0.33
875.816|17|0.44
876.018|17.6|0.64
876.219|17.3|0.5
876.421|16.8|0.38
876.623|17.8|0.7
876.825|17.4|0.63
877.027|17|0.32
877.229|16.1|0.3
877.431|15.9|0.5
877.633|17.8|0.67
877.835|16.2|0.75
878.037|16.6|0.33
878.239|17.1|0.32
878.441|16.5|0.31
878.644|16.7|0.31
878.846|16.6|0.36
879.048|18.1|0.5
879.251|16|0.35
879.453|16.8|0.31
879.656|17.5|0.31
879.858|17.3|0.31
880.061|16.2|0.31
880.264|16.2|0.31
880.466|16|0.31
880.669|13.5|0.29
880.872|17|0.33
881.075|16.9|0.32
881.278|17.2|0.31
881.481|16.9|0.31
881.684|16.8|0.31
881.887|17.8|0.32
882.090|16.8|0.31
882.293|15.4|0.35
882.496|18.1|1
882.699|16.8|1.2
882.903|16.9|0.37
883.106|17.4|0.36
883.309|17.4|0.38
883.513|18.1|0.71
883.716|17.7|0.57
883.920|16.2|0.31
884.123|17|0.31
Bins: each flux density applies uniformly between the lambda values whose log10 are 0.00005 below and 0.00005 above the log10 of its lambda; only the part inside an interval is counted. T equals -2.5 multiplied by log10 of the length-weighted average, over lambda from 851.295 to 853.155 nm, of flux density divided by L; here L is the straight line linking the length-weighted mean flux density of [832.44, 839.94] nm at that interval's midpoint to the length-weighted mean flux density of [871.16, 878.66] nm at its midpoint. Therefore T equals 0.09 mag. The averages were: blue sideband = 16.2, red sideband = 16.5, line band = 15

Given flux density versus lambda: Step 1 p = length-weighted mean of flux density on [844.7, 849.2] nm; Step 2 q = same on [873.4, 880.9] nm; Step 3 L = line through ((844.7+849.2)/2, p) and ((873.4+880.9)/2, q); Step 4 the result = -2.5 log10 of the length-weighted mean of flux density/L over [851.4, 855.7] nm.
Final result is 0.06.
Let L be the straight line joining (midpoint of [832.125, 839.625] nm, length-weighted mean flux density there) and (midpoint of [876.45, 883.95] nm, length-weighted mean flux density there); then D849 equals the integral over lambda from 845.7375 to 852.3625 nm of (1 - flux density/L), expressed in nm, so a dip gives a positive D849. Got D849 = 0.46 nm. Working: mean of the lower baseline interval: 16.3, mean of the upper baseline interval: 16.8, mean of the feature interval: 15.3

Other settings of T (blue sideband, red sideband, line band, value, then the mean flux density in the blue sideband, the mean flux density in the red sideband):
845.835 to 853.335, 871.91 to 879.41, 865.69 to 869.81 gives 0.05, 15.3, 16.6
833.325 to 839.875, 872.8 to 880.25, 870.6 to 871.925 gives 0.04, 16.3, 16.6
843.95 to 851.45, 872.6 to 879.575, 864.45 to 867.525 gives 0.03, 15.5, 16.6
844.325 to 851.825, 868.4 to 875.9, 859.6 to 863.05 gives -0.02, 15.4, 16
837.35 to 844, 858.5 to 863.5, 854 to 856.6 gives 0.08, 15.8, 16.1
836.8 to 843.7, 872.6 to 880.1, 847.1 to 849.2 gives 0.04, 15.9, 16.6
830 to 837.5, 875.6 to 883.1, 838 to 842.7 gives 0.04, 16.5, 16.8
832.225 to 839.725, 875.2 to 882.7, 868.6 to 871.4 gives 0.07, 16.2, 16.8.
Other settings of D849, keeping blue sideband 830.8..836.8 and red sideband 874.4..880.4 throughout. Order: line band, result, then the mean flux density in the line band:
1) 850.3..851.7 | 0.110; 15.3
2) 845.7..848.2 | 0.173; 15.4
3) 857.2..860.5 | 0.178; 15.7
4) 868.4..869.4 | 0.087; 15.3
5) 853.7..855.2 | 0.231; 14.1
